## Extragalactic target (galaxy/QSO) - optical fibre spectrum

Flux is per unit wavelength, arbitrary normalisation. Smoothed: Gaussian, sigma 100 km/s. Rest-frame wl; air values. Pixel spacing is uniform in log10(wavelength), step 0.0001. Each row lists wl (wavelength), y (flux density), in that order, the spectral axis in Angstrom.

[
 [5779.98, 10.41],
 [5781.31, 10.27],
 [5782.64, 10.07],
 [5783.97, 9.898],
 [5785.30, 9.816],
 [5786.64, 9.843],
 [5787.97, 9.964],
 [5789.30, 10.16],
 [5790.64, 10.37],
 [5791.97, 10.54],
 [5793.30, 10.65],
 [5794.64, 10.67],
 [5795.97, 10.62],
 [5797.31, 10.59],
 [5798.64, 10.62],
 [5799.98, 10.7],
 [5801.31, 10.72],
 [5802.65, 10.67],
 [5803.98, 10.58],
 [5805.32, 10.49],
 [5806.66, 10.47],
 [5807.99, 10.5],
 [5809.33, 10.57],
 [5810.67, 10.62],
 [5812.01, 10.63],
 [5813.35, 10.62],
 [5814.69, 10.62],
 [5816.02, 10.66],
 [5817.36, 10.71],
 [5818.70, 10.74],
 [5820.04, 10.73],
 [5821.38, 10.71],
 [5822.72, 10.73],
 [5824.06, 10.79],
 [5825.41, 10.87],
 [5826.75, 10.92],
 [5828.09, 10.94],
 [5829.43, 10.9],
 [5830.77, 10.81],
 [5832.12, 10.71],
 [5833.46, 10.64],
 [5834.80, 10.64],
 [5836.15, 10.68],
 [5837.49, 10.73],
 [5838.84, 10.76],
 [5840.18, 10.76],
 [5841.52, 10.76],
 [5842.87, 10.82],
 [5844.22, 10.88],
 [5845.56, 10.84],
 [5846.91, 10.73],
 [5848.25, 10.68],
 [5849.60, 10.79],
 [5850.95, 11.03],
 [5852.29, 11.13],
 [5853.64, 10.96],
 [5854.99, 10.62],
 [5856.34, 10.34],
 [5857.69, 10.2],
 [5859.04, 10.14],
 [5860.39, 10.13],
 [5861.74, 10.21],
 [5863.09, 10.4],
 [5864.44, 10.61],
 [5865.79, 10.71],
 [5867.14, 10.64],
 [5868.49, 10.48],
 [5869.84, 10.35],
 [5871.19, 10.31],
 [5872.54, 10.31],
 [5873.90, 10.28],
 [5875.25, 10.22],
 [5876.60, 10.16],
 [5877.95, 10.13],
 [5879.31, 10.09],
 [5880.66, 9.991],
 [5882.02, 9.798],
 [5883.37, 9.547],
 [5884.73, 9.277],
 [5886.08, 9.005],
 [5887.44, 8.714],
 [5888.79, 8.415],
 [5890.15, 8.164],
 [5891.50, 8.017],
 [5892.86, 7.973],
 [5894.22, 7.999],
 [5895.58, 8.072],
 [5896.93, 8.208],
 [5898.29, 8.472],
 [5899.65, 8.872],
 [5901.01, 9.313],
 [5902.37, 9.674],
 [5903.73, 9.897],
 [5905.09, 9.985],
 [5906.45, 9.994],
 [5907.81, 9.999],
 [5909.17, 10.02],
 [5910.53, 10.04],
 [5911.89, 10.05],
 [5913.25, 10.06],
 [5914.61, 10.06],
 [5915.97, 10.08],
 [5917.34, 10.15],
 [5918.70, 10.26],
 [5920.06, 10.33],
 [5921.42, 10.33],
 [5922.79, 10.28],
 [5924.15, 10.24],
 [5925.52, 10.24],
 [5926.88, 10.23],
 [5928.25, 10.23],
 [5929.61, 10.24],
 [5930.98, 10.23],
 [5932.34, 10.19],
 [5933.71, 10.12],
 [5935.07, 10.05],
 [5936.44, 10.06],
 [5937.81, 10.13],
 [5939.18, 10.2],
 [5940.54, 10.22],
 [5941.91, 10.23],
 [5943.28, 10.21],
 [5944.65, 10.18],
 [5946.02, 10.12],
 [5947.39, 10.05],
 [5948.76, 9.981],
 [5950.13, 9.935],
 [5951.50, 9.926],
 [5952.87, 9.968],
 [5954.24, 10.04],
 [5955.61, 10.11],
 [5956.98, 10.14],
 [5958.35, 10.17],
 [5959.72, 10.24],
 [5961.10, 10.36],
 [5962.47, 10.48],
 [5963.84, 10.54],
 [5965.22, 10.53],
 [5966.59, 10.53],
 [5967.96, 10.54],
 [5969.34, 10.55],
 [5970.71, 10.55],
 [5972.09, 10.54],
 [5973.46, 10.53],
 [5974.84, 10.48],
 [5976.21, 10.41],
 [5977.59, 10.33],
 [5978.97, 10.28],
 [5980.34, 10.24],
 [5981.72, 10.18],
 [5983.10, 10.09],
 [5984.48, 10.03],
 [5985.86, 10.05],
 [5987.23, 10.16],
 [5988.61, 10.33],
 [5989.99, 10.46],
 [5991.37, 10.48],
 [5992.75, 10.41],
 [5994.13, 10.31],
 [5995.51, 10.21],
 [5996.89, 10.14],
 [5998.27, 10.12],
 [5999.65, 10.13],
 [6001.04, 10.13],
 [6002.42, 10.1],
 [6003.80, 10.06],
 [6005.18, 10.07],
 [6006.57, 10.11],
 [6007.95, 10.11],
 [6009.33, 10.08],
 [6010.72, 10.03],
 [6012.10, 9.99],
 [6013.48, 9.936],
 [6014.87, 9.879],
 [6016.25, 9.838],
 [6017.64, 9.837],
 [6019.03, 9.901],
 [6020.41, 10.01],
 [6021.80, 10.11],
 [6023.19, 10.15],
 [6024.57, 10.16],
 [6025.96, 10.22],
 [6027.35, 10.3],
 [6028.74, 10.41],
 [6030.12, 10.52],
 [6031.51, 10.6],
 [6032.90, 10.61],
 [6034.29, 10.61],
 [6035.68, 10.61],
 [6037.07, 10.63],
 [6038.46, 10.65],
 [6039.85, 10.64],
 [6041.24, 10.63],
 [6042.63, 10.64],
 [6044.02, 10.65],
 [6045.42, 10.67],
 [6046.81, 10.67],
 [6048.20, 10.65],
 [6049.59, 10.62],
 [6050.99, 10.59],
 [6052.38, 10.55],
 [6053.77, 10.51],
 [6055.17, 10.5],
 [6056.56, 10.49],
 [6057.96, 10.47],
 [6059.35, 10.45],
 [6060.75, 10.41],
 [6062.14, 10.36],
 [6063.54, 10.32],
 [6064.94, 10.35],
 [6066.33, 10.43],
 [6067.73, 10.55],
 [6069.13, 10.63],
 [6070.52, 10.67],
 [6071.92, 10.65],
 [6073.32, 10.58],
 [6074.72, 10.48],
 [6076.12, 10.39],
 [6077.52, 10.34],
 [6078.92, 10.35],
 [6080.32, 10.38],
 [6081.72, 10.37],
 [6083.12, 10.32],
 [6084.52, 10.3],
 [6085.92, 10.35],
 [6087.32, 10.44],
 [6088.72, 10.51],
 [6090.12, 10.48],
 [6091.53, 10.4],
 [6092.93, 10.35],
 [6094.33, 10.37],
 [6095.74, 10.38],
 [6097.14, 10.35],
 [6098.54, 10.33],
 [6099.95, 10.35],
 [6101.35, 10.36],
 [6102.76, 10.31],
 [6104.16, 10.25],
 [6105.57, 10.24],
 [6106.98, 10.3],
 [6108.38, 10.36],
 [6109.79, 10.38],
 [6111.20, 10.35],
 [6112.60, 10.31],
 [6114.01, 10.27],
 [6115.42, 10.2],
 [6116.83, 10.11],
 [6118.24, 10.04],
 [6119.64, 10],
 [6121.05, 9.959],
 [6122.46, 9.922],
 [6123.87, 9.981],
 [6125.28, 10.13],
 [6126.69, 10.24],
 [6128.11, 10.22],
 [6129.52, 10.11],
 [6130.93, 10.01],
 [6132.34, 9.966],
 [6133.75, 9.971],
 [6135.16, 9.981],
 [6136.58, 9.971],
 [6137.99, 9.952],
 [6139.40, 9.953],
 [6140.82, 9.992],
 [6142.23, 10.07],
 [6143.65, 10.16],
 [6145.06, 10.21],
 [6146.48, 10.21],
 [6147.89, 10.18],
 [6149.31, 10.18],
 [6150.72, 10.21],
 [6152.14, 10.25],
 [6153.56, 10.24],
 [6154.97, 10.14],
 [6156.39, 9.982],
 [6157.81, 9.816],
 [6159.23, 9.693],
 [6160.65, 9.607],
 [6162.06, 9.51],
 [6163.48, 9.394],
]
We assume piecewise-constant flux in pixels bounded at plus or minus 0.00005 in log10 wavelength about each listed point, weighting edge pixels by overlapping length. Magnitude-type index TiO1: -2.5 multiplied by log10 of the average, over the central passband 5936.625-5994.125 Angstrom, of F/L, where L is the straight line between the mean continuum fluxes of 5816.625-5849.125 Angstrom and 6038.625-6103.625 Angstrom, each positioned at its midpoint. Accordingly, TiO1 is 0.035 mag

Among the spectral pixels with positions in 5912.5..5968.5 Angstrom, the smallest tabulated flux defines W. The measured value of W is 9.926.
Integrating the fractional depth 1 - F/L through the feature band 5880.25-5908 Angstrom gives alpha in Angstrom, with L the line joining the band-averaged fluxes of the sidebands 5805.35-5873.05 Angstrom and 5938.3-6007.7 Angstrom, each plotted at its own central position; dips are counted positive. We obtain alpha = 3.9 Angstrom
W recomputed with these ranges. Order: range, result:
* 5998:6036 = 9.837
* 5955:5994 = 10.03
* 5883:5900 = 7.973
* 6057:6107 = 10.24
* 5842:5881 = 9.991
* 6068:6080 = 10.34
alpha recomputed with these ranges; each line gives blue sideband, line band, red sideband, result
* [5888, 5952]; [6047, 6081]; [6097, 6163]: -1.7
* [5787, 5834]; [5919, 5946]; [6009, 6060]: 0.7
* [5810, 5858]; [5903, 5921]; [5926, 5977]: 0.6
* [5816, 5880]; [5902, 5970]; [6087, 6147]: 2.0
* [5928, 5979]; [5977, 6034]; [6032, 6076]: 1.3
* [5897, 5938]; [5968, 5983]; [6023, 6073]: -0.3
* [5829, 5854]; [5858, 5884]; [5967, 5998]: 1.1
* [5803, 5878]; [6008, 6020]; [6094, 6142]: 0.4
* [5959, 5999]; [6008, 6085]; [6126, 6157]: -1.1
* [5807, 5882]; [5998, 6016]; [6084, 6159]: 0.5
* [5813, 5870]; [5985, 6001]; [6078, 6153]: 0.3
